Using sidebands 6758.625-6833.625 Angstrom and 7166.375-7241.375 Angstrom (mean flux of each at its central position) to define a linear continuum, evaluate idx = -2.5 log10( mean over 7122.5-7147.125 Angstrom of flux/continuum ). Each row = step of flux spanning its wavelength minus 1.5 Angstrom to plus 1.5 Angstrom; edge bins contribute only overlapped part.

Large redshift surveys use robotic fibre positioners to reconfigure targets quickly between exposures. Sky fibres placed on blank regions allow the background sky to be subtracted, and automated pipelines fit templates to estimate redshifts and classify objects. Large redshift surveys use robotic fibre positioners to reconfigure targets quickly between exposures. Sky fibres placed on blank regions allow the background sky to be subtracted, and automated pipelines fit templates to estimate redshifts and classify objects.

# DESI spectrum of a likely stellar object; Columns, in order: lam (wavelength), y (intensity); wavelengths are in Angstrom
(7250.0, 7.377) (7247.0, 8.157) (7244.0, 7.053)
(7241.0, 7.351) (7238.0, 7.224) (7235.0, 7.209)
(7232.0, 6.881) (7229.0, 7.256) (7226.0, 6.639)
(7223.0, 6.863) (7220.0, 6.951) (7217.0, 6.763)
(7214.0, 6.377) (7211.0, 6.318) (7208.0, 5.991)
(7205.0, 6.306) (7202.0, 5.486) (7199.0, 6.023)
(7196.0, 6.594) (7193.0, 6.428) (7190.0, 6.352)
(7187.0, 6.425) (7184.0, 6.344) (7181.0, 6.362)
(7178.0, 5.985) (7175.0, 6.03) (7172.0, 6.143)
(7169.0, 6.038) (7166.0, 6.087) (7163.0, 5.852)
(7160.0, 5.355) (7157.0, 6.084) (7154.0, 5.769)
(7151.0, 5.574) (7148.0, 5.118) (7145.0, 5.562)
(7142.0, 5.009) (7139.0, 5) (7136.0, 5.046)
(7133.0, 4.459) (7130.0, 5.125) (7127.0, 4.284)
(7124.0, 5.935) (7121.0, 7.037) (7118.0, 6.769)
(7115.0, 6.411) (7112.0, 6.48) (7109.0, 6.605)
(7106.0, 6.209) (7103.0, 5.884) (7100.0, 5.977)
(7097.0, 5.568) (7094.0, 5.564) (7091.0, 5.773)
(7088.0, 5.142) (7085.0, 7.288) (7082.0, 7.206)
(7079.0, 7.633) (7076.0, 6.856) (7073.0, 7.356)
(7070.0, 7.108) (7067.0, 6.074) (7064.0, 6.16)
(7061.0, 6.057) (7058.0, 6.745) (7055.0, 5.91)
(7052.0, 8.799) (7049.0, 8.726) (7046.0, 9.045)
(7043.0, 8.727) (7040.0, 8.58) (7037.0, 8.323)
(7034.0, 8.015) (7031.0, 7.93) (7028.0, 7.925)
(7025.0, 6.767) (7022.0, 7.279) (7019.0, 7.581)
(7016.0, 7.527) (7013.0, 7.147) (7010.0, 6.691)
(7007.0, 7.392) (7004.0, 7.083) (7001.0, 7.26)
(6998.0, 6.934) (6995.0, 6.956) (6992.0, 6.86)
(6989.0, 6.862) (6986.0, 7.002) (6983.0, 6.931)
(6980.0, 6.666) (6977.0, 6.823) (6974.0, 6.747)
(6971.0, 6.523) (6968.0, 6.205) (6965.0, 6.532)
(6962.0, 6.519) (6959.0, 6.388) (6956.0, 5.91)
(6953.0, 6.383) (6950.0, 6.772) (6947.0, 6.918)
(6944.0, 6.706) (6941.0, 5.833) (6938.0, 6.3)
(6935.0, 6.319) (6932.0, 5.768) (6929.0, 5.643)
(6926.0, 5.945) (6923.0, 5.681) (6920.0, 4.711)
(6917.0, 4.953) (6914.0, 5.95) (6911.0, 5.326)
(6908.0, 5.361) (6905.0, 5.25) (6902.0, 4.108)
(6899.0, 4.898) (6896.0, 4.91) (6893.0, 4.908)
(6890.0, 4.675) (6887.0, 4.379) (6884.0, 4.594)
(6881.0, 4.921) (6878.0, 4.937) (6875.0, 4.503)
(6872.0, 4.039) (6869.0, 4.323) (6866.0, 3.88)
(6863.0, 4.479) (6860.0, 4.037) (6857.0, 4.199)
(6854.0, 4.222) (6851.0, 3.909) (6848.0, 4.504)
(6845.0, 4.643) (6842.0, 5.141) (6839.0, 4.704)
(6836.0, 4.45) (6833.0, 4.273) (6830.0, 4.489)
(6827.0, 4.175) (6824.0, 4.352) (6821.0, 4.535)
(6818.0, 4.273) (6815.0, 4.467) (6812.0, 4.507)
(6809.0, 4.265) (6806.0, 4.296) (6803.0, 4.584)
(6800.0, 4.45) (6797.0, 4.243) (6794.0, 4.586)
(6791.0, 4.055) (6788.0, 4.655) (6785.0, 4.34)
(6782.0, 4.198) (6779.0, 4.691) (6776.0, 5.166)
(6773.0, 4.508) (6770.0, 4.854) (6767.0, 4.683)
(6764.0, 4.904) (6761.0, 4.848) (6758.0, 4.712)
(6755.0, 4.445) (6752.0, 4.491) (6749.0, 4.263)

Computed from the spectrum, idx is 0.21 mag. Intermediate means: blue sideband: 4.5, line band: 5.05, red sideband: 6.47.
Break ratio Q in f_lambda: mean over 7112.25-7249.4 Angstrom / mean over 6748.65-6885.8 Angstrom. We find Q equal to 1.38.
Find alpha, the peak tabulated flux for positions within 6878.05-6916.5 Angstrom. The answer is 5.95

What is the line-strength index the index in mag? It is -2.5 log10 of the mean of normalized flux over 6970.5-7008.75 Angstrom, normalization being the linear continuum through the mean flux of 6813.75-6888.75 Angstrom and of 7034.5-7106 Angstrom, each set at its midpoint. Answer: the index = -0.15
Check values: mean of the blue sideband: 4.42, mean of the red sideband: 6.98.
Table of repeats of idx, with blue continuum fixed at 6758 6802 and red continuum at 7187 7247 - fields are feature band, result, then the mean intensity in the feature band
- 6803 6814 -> 0.079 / 4.39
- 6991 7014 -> -0.240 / 7.04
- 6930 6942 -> -0.137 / 6.05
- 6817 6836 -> 0.107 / 4.36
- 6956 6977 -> -0.181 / 6.47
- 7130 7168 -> 0.174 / 5.41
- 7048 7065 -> -0.192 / 7.04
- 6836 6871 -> 0.133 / 4.37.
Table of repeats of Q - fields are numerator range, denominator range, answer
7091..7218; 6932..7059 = 0.83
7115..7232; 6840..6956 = 1.18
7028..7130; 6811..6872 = 1.57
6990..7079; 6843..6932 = 1.54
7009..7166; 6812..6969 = 1.29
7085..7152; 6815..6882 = 1.29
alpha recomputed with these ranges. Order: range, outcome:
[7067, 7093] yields 7.633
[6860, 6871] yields 4.479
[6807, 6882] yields 5.141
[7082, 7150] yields 7.288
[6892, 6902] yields 4.91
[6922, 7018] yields 7.527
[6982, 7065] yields 9.045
